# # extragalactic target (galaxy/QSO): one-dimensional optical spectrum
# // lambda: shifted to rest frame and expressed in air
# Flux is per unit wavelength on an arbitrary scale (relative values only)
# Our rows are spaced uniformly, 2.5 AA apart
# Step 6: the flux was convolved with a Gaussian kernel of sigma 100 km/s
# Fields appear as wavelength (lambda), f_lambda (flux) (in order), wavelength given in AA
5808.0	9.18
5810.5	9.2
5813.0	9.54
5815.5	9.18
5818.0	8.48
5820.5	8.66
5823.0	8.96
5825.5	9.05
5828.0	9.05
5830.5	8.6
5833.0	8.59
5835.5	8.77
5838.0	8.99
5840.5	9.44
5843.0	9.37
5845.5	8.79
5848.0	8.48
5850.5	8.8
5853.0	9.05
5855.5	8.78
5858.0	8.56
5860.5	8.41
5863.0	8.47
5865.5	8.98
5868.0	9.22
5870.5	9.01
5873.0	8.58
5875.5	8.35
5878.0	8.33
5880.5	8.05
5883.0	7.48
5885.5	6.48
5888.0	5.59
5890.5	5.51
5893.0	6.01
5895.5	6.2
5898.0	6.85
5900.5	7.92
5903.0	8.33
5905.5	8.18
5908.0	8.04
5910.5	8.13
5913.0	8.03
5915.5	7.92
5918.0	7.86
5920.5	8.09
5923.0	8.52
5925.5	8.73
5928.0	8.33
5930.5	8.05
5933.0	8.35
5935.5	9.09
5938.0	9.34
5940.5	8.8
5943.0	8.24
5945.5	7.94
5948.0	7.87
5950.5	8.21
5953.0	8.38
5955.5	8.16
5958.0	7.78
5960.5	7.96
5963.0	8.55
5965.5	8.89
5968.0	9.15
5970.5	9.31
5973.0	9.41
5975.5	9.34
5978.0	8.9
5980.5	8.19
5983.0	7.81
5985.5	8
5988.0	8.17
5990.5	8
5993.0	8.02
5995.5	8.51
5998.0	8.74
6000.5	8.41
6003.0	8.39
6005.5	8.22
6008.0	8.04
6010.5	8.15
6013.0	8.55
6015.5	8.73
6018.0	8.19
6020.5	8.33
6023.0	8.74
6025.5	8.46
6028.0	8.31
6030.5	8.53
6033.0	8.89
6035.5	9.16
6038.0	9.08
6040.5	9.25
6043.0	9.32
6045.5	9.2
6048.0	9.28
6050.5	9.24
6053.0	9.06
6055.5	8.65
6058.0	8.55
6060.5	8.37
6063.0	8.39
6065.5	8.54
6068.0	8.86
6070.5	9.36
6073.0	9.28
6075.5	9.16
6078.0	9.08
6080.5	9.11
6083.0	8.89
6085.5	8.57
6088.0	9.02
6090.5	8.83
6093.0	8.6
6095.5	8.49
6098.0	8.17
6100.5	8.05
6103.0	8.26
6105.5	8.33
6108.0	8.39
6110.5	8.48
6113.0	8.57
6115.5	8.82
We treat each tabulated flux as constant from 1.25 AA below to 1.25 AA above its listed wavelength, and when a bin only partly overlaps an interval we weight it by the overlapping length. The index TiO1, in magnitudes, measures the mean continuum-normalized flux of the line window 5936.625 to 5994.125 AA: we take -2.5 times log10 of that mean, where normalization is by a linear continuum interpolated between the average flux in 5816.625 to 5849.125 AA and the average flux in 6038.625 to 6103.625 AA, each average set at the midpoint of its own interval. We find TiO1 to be 0.05 mag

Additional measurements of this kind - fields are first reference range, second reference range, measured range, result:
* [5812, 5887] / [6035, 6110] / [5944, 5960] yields 0.09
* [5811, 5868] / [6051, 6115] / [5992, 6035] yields 0.04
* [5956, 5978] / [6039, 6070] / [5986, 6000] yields 0.07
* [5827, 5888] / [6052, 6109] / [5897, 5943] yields 0.04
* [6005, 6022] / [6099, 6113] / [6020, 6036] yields -0.04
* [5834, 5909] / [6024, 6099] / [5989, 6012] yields 0.04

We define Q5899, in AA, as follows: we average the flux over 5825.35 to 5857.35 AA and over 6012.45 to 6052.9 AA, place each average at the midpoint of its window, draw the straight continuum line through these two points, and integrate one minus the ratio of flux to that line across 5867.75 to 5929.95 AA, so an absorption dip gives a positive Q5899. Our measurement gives 8.0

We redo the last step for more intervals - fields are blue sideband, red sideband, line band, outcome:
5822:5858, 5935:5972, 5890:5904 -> 2.98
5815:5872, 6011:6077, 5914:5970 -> 2.86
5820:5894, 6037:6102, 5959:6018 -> 1.20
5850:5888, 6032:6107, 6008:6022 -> 0.54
